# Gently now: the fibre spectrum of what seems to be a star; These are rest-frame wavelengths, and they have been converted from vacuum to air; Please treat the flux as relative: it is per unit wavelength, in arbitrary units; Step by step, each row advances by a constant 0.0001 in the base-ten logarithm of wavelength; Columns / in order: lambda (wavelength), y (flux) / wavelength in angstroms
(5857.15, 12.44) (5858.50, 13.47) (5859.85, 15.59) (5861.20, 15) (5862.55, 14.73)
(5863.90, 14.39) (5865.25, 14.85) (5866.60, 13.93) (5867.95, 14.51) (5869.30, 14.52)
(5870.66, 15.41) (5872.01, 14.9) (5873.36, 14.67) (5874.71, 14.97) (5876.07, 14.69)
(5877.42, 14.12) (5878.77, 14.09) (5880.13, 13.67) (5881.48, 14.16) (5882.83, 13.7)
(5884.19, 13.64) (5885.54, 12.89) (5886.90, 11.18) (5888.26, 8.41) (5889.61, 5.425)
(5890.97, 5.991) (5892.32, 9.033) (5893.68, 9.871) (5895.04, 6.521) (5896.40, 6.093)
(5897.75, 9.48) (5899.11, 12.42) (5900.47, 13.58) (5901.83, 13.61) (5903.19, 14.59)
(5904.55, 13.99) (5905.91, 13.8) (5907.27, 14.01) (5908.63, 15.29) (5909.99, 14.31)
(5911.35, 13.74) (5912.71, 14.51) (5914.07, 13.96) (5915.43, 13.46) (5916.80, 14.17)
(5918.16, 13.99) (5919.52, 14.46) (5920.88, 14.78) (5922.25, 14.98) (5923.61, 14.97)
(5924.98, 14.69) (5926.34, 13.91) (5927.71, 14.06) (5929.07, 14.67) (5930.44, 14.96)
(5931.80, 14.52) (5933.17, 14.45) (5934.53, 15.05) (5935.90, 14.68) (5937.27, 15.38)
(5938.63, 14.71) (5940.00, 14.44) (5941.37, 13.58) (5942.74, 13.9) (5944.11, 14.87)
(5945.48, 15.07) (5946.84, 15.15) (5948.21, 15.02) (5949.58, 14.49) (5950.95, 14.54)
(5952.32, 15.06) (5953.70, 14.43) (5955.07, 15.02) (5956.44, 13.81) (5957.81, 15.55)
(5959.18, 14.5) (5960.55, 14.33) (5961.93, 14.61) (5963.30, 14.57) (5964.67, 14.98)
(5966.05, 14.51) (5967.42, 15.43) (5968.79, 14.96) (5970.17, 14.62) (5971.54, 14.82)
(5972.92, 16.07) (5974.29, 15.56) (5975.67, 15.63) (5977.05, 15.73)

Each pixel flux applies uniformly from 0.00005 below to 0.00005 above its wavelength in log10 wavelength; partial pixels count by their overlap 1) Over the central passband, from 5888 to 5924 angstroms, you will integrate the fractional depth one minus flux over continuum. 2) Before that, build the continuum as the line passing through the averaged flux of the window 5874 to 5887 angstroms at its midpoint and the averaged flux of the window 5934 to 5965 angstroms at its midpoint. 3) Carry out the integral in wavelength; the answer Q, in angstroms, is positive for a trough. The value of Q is 4.9 angstroms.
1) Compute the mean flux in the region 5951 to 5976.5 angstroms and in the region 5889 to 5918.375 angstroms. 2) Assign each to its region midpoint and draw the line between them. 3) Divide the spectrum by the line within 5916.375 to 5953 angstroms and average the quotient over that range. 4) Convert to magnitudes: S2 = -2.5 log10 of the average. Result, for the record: -0.092 mag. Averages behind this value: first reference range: 11.9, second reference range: 14.9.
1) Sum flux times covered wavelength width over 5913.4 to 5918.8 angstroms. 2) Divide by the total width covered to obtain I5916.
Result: 13.9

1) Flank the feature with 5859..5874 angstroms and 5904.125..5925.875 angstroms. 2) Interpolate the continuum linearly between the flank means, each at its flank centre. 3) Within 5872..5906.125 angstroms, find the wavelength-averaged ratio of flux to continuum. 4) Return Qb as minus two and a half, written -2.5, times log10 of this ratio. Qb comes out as 0.23 mag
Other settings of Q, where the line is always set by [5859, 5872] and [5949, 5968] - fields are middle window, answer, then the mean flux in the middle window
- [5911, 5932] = 0.5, 14.4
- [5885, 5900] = 6.0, 8.87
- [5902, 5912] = 0.3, 14.2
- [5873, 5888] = 1.1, 13.6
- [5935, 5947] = 0.1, 14.6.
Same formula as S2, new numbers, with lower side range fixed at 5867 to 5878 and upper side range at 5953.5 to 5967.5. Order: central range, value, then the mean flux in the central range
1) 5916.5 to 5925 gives 0.008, 14.6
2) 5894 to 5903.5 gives 0.343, 10.7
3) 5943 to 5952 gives -0.010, 14.8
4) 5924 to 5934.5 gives 0.013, 14.5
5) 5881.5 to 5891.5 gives 0.366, 10.5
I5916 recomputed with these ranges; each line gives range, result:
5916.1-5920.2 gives 14.2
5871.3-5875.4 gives 14.8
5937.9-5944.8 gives 14.3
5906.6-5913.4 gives 14.4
